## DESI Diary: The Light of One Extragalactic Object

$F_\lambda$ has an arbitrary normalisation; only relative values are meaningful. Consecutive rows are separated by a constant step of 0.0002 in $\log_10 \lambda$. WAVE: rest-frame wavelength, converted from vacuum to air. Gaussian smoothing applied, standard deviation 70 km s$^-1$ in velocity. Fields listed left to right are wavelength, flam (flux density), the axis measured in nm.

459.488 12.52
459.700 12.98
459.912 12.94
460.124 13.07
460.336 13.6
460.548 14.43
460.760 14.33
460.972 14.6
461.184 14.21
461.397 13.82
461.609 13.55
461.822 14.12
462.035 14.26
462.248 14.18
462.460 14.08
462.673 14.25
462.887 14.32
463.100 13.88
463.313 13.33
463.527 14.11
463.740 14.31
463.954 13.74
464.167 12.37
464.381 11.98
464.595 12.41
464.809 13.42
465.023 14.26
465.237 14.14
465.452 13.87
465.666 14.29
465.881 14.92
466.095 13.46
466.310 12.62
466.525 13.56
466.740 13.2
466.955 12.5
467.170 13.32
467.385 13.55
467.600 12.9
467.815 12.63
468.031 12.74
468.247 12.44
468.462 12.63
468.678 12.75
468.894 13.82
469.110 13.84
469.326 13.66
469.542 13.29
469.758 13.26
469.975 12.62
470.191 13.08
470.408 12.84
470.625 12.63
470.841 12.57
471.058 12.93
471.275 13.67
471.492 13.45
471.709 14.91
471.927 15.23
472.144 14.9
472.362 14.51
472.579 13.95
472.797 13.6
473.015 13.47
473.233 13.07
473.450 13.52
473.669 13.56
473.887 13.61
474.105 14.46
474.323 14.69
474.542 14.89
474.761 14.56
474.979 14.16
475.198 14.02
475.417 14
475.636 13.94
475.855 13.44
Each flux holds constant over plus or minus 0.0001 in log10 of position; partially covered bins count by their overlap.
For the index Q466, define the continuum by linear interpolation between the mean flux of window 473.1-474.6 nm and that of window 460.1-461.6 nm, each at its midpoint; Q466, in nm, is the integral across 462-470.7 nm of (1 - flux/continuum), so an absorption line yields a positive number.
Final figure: 0.37 nm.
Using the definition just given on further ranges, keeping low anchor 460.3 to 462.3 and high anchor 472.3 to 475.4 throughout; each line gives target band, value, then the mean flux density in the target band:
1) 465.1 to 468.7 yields 0.20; 13.3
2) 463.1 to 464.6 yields 0.09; 13.3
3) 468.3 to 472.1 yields 0.18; 13.4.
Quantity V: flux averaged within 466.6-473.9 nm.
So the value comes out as 13.4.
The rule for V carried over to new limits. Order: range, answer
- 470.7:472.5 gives 14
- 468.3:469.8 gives 13.3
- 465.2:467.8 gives 13.5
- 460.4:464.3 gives 14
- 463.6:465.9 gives 13.6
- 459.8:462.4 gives 13.9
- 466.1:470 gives 13.1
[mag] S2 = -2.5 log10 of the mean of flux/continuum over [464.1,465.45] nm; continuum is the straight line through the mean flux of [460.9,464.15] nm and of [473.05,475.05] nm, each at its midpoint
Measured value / 0.07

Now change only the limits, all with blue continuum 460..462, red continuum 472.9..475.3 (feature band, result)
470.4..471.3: 0.091 mag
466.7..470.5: 0.075 mag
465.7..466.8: 0.029 mag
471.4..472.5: -0.046 mag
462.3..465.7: 0.024 mag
